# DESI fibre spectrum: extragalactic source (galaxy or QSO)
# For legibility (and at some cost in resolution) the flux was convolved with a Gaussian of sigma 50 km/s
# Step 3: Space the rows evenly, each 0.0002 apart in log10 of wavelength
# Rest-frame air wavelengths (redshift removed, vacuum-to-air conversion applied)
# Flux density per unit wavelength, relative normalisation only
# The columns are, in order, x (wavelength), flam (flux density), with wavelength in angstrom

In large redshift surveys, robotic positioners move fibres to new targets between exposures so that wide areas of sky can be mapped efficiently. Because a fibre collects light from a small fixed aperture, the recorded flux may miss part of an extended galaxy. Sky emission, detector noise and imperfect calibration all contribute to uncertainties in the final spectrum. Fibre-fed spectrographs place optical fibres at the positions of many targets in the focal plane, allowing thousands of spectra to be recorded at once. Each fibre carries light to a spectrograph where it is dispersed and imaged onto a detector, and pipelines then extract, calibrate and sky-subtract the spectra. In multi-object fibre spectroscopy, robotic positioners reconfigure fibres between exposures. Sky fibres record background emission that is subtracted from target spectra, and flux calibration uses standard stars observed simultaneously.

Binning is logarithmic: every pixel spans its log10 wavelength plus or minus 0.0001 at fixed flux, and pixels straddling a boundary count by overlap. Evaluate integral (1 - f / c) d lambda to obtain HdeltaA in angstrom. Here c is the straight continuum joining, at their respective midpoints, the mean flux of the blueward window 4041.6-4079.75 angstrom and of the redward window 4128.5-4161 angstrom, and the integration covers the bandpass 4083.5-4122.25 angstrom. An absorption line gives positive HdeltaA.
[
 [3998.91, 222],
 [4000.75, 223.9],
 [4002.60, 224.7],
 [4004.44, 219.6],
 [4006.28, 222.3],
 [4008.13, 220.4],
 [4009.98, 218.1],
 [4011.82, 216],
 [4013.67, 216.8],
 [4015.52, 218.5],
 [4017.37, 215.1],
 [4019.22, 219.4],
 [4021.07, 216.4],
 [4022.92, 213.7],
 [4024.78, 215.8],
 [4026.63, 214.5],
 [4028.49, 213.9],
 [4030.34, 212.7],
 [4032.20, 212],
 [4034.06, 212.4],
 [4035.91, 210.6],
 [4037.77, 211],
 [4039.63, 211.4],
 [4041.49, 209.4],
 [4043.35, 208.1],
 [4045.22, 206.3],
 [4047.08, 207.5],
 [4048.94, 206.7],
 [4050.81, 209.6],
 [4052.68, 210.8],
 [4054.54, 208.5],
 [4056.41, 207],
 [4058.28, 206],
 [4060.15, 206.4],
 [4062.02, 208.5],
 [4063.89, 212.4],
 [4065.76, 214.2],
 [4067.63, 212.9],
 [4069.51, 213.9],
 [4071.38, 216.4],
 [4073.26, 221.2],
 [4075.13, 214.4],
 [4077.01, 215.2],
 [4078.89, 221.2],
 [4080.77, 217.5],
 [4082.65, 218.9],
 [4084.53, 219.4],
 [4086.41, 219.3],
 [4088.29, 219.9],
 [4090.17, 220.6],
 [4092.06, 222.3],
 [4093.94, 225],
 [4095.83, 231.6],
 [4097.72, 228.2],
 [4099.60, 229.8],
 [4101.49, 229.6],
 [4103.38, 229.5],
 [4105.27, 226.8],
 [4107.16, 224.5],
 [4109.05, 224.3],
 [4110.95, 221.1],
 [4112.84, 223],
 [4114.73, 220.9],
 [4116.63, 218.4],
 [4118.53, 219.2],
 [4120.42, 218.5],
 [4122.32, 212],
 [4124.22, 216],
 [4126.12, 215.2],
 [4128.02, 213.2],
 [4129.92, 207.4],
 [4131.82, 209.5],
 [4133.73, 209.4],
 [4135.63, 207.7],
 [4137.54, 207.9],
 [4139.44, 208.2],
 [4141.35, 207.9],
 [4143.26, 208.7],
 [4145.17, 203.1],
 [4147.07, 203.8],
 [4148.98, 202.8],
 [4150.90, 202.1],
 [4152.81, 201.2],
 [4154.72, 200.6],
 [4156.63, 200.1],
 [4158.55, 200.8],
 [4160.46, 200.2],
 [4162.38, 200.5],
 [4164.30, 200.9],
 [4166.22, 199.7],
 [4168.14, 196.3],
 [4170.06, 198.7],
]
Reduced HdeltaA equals -2.8 angstrom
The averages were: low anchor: 211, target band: 223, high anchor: 205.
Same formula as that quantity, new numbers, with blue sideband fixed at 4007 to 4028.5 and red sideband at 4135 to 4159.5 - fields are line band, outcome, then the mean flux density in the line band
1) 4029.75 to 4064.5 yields 0.7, 209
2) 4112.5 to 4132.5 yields -0.9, 216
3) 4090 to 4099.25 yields -0.8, 226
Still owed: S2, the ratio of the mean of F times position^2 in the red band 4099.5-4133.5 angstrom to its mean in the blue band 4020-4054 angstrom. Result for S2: 1.1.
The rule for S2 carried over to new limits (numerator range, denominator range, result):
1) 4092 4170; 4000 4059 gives 1.05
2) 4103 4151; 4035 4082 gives 1.05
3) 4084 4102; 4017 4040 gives 1.08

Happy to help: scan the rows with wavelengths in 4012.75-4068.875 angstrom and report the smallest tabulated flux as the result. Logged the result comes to 206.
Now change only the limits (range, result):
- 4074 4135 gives 207.4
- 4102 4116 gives 220.9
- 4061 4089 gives 208.5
